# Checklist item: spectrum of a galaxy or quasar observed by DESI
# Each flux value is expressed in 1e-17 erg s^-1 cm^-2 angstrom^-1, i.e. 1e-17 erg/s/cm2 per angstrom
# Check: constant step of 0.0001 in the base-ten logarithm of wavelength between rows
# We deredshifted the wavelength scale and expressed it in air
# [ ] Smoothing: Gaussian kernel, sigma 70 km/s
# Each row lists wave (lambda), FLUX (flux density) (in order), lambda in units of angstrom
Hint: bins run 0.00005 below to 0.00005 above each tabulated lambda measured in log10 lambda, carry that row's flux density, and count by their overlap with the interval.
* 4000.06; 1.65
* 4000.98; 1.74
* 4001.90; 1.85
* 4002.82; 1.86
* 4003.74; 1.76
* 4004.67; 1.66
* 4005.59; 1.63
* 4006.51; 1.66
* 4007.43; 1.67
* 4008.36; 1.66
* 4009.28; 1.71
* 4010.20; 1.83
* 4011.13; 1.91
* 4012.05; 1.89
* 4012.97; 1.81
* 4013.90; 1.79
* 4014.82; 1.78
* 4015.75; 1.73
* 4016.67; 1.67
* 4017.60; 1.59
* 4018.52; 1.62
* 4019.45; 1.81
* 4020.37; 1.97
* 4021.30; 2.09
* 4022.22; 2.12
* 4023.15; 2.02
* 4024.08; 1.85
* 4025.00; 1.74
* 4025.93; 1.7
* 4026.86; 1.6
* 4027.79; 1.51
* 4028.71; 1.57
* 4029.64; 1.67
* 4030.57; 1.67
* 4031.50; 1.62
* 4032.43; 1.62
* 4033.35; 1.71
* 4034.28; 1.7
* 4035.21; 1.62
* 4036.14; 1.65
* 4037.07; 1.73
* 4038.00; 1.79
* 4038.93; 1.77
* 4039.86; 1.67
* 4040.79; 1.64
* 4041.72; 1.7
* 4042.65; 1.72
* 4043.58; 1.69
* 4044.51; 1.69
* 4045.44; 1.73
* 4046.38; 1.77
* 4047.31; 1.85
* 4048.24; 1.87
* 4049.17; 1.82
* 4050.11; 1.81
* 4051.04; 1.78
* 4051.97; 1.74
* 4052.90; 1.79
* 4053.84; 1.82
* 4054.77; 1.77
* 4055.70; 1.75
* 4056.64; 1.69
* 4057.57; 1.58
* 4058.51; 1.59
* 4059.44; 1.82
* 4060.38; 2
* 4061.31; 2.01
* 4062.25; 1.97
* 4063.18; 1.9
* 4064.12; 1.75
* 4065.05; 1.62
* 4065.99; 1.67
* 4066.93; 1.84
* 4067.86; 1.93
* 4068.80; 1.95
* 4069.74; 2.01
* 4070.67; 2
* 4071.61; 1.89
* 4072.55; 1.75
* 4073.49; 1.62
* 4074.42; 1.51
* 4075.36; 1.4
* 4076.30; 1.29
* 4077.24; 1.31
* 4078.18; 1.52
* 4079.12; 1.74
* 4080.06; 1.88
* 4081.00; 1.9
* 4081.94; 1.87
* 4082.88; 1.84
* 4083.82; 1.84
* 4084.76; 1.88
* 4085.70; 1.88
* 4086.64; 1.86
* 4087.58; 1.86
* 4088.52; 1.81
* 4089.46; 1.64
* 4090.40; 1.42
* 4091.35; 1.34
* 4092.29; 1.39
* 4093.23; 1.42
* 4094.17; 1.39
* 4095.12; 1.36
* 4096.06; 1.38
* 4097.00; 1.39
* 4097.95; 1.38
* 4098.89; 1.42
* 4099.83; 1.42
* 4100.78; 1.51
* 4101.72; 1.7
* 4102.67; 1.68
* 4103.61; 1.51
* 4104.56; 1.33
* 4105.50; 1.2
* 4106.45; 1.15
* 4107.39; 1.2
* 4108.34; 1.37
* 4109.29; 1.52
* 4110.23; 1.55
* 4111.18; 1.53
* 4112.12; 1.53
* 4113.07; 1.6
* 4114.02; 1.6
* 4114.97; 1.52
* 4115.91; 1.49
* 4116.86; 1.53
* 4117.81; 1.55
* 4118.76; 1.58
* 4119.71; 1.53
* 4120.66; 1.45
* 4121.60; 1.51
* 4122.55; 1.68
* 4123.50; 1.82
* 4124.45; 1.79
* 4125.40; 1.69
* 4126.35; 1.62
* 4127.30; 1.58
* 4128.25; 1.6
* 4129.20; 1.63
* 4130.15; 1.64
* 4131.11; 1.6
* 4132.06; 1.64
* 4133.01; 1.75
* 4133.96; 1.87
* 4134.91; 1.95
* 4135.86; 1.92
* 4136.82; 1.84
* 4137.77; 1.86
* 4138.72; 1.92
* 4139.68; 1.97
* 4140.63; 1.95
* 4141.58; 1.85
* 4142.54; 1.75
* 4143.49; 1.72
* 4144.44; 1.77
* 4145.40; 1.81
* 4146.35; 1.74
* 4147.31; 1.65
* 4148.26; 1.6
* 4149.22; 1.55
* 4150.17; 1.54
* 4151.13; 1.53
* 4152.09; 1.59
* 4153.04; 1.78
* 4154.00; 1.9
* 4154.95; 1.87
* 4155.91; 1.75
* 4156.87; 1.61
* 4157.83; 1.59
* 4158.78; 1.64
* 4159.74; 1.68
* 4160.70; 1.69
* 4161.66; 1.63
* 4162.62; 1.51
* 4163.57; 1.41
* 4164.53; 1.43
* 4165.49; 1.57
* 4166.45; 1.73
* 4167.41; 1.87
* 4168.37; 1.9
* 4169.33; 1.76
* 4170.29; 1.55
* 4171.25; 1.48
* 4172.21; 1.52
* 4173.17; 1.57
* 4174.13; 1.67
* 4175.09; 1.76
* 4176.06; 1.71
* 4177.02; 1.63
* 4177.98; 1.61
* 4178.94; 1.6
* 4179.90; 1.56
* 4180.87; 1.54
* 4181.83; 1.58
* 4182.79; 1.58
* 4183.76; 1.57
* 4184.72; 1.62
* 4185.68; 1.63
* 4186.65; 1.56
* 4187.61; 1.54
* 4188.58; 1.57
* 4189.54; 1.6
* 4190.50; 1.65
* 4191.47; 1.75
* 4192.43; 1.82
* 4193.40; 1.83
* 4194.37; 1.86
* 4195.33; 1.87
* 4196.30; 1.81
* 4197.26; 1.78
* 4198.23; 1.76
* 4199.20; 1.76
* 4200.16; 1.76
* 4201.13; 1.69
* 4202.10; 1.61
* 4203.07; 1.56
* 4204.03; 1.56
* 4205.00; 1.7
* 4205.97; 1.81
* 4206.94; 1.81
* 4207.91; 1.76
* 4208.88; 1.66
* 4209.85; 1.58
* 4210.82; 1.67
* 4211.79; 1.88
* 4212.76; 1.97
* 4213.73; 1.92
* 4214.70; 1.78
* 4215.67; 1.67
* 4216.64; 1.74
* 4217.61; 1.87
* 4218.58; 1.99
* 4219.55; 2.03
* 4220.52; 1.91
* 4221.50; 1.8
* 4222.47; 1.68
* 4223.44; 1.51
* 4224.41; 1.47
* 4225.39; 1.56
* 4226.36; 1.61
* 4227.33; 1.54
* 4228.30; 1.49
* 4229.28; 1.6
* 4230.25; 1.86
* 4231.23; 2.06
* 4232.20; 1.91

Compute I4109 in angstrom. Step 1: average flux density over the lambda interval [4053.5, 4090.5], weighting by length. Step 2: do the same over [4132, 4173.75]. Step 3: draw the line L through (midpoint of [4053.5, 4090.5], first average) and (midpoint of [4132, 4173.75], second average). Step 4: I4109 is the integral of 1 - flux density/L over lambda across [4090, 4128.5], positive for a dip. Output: 5.4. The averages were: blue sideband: 1.76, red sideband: 1.71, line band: 1.49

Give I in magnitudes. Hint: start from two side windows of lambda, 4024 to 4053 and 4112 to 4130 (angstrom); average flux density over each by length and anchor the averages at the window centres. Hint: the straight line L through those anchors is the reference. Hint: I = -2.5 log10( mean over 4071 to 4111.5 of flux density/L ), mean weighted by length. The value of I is 0.056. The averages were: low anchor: 1.71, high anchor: 1.6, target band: 1.56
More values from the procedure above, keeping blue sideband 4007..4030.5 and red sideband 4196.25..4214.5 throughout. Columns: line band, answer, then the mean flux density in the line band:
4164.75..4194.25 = 0.063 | 1.64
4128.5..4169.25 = 0.019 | 1.72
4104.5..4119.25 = 0.202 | 1.46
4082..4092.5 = 0.024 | 1.72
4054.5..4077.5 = 0.009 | 1.75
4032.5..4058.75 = 0.022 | 1.73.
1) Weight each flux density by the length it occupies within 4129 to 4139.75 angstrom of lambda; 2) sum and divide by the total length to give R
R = 1.8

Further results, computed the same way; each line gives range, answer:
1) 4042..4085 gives 1.76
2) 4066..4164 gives 1.64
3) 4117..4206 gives 1.68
